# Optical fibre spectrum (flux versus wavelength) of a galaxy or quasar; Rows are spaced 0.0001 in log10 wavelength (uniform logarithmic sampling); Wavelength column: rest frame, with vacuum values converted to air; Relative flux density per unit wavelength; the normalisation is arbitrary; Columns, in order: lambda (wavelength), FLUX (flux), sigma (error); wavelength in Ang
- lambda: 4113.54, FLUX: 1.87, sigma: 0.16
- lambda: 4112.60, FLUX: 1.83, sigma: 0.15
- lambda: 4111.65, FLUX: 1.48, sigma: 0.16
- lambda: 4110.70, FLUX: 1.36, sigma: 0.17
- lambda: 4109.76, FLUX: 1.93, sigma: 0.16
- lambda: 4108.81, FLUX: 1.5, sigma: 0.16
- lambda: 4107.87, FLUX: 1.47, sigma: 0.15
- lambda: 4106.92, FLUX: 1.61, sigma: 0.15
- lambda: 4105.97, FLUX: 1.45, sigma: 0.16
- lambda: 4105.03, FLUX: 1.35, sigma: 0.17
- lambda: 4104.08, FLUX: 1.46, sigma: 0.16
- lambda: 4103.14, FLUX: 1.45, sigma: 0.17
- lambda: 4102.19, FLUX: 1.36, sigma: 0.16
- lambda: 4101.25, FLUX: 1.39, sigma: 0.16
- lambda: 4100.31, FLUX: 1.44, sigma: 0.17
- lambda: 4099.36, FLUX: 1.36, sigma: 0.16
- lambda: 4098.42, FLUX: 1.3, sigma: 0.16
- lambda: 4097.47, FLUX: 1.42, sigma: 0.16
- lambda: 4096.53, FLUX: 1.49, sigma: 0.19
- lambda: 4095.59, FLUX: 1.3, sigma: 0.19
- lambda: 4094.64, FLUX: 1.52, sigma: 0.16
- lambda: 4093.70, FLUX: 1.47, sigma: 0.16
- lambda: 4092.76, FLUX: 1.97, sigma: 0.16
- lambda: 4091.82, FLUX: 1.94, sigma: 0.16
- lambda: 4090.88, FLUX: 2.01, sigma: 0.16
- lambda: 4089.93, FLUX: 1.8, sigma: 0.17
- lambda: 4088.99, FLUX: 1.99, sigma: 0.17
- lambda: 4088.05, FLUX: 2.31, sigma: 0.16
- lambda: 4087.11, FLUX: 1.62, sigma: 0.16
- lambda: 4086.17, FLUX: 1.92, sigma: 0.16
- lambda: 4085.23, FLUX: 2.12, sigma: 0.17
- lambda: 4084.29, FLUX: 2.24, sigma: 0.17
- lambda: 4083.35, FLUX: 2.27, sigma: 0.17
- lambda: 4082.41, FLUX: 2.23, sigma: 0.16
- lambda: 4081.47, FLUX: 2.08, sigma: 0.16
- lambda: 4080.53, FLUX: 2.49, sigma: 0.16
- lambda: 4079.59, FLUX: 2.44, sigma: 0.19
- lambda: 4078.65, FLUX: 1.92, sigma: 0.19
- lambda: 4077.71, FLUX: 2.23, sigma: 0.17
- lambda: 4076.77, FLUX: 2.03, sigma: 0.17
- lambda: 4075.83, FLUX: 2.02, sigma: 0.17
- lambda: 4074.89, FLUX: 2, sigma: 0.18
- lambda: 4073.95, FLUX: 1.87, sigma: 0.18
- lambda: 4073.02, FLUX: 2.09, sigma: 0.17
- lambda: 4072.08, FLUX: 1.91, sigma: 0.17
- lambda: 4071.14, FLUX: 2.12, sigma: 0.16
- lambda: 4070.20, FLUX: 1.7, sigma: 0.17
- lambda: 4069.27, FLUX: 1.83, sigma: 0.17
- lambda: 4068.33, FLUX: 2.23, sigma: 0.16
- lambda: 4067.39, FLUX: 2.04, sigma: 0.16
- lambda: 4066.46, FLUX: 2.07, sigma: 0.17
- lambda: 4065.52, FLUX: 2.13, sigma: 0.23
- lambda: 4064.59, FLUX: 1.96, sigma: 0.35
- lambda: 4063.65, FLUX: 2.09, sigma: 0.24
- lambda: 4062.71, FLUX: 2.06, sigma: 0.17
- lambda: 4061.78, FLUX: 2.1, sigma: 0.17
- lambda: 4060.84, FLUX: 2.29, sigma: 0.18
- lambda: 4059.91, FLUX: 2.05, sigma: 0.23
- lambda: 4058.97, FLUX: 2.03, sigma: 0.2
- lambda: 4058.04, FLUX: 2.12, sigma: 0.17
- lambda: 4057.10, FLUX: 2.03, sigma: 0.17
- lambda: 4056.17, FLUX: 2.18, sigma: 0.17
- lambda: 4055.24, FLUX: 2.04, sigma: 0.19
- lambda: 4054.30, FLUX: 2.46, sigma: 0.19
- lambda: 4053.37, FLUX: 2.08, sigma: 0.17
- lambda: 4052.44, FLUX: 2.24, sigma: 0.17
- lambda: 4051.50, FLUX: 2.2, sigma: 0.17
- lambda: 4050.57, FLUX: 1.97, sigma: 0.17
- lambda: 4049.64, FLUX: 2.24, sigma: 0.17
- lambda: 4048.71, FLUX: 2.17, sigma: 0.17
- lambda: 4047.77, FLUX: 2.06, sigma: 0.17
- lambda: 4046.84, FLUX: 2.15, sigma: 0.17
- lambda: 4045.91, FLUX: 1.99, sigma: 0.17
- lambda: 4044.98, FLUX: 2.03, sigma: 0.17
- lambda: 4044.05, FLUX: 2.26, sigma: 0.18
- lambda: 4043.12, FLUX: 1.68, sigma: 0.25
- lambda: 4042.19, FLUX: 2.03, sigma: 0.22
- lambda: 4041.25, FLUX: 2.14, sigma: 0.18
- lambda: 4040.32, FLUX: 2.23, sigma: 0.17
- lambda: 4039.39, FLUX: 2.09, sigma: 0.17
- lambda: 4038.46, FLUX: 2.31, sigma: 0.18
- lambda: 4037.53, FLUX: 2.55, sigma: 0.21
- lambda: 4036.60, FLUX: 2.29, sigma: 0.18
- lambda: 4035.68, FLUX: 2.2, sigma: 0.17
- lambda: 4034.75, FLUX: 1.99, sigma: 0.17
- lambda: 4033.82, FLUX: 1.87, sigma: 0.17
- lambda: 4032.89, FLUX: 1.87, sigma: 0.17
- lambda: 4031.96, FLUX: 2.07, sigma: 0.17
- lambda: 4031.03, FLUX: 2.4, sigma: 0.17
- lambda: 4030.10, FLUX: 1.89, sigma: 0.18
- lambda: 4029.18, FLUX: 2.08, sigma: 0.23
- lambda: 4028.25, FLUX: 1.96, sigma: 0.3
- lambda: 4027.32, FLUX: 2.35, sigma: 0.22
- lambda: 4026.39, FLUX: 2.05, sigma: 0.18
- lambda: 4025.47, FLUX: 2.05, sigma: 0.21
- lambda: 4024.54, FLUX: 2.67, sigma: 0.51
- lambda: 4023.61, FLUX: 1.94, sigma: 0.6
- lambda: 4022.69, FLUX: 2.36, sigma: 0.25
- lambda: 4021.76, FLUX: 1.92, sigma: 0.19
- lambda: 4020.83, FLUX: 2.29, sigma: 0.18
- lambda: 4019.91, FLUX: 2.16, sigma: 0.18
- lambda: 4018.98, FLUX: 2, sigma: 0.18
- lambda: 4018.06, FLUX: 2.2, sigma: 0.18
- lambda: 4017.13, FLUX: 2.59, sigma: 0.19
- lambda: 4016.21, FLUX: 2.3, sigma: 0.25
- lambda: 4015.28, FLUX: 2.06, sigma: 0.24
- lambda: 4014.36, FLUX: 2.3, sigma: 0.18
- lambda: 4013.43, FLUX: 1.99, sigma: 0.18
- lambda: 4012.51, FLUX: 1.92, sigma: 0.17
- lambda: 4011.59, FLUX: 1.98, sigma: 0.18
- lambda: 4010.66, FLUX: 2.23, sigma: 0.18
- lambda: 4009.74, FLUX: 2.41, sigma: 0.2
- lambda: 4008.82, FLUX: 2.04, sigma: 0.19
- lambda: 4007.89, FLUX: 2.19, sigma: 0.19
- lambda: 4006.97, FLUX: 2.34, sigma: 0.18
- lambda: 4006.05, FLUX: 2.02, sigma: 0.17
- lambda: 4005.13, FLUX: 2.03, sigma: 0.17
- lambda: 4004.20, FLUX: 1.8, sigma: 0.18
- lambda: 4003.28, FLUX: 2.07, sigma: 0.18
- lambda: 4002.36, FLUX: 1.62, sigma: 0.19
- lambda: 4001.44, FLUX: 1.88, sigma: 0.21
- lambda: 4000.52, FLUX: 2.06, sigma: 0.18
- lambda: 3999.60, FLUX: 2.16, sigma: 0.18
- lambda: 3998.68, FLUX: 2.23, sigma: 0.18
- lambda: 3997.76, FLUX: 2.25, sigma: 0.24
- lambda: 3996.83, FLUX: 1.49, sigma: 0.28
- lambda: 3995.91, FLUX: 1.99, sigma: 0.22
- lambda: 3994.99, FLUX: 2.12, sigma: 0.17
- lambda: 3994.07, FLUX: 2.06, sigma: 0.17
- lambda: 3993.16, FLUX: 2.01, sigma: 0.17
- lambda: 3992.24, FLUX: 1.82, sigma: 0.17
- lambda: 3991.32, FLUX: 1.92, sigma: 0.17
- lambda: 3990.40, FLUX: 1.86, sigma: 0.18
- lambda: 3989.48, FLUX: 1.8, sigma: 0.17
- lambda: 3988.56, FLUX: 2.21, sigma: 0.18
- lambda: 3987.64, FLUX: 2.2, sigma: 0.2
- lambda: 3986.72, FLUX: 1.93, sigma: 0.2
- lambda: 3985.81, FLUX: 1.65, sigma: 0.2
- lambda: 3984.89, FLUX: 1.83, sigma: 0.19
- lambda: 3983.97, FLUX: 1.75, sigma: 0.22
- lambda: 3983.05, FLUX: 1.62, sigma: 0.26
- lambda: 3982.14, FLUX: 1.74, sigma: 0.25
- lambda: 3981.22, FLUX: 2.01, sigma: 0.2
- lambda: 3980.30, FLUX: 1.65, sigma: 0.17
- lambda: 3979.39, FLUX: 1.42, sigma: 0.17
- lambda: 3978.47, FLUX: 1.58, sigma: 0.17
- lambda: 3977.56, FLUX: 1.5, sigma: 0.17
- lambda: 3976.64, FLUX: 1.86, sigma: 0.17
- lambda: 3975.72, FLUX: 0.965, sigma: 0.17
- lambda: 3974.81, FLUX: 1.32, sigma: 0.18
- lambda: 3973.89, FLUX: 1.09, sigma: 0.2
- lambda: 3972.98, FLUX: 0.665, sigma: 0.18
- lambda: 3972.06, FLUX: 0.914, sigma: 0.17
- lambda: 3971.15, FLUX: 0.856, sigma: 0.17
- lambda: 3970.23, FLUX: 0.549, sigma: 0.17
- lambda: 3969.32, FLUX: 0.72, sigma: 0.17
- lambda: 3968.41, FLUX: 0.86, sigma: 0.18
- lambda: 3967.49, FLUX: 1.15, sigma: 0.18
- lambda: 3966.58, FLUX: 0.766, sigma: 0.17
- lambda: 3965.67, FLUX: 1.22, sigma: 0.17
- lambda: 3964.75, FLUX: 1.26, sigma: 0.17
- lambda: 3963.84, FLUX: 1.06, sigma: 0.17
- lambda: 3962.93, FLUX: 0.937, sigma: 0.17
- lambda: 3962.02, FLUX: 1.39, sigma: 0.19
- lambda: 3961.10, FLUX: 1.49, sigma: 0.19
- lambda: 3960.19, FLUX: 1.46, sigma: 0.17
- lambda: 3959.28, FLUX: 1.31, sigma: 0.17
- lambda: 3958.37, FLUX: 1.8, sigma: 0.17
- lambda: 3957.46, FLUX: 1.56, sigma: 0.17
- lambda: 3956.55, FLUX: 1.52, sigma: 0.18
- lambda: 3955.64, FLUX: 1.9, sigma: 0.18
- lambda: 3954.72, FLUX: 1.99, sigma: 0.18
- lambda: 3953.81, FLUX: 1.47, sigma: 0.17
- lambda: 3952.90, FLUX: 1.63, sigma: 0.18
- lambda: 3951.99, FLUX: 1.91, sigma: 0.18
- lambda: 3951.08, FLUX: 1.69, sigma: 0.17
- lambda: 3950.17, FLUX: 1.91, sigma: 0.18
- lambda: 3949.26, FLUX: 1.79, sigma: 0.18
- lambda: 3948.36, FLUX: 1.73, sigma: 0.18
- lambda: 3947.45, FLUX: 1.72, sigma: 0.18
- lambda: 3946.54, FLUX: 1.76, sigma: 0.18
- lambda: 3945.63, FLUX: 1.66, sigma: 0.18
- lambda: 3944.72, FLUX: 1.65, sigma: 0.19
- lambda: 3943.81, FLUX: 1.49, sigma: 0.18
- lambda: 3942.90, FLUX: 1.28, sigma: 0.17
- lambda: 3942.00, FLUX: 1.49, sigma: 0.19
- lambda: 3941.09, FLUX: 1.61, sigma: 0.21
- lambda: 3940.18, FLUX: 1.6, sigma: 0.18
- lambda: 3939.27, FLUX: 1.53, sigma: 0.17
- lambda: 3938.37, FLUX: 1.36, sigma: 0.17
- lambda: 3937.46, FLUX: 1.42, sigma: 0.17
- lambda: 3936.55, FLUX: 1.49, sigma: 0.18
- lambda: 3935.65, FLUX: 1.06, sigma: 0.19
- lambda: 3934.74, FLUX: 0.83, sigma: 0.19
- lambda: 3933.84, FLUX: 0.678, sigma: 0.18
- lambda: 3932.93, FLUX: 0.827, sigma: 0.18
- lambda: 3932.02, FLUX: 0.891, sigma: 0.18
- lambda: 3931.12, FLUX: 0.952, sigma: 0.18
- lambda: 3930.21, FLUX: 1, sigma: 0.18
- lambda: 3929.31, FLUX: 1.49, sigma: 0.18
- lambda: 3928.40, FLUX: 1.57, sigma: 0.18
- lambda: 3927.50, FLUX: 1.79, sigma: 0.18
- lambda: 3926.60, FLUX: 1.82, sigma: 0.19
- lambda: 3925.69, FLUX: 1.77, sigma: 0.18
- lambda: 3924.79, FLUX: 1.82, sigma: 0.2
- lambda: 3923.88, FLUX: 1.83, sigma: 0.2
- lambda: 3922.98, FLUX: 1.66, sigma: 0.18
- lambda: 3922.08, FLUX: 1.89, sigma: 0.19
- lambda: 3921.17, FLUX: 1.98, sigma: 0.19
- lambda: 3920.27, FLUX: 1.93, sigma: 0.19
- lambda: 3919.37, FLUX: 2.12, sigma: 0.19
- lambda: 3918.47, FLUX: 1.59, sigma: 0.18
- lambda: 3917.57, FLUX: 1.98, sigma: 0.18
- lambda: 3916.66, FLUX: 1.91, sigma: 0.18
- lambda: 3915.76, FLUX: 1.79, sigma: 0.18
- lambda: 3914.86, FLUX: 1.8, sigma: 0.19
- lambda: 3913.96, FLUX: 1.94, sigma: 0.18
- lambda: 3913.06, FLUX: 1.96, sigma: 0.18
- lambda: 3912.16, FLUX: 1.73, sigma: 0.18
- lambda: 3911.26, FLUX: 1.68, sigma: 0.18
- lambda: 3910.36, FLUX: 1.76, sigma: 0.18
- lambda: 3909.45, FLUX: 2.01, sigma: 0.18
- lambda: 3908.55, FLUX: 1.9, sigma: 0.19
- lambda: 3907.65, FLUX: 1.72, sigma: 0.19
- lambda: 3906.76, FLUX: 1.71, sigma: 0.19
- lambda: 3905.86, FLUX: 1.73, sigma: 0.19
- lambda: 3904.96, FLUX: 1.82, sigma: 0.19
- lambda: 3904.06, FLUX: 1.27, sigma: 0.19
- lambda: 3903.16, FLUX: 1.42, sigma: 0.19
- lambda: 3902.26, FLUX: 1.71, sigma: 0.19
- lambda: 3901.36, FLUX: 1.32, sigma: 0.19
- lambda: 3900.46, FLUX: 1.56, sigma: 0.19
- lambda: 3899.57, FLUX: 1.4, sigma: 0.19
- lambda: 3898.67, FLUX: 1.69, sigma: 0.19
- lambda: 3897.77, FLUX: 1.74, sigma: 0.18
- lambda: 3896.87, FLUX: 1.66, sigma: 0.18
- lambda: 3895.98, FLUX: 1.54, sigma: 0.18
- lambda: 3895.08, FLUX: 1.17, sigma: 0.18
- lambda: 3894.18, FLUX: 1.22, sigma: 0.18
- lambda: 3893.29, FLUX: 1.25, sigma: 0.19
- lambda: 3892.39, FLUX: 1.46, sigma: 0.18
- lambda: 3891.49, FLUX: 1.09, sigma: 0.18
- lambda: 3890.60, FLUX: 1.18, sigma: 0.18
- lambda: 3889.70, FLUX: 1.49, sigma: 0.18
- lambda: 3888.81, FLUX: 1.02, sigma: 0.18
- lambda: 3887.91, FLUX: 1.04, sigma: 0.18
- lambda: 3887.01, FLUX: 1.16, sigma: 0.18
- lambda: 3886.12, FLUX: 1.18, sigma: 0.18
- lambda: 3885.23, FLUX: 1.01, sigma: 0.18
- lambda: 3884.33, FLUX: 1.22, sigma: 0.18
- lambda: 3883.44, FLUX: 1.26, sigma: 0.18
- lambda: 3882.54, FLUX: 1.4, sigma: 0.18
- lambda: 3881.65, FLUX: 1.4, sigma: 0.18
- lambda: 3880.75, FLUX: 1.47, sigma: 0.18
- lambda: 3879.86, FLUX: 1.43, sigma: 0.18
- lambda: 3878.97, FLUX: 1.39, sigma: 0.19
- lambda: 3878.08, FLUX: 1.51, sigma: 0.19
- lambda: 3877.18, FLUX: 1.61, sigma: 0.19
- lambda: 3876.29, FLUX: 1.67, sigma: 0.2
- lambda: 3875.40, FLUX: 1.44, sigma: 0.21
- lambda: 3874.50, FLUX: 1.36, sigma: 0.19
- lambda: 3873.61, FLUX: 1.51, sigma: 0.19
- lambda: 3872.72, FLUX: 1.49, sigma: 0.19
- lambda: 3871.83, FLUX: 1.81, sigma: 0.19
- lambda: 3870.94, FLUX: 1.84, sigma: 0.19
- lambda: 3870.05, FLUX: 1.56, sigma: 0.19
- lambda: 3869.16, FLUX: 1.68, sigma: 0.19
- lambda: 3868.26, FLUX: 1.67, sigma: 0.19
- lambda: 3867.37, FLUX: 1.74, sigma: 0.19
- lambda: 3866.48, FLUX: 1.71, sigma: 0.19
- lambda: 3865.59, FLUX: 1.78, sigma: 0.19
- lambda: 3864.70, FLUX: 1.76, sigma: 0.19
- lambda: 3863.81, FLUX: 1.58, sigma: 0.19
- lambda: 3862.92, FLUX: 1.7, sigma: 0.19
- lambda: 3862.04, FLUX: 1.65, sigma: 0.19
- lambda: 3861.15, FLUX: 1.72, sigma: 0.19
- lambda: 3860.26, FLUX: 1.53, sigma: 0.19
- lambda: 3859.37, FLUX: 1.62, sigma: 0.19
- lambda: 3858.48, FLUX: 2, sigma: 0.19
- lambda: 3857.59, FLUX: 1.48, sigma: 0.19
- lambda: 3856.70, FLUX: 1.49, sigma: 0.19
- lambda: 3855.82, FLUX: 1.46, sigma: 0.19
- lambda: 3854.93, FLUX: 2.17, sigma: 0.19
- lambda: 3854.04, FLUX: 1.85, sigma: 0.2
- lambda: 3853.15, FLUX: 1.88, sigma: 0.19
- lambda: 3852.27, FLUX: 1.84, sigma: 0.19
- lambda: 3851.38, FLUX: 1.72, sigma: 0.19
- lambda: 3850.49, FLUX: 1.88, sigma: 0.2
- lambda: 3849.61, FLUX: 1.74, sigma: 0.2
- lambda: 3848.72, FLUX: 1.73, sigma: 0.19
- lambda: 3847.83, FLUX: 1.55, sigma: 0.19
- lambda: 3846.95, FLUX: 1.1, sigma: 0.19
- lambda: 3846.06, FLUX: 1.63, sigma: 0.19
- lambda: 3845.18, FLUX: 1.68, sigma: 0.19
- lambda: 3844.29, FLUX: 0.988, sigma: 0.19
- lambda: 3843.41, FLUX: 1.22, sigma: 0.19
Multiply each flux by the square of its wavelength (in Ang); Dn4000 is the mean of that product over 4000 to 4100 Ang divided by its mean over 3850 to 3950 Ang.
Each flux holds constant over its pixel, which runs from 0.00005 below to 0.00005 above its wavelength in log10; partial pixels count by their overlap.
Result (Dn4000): 1.4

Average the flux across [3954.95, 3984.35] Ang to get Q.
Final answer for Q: 1.31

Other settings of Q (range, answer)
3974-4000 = 1.81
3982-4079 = 2.07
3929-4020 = 1.64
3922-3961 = 1.52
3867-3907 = 1.45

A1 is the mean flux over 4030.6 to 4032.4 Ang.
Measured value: 2.23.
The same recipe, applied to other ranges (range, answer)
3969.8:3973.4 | 0.747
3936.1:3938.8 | 1.42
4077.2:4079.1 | 2.07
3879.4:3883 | 1.42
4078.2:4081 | 2.28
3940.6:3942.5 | 1.55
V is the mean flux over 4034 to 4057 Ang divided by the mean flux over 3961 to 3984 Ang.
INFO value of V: 1.74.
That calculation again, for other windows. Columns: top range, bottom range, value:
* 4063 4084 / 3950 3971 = 1.53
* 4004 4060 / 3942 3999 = 1.37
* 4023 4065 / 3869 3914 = 1.42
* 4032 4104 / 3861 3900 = 1.35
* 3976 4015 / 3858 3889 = 1.28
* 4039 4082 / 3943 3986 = 1.45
